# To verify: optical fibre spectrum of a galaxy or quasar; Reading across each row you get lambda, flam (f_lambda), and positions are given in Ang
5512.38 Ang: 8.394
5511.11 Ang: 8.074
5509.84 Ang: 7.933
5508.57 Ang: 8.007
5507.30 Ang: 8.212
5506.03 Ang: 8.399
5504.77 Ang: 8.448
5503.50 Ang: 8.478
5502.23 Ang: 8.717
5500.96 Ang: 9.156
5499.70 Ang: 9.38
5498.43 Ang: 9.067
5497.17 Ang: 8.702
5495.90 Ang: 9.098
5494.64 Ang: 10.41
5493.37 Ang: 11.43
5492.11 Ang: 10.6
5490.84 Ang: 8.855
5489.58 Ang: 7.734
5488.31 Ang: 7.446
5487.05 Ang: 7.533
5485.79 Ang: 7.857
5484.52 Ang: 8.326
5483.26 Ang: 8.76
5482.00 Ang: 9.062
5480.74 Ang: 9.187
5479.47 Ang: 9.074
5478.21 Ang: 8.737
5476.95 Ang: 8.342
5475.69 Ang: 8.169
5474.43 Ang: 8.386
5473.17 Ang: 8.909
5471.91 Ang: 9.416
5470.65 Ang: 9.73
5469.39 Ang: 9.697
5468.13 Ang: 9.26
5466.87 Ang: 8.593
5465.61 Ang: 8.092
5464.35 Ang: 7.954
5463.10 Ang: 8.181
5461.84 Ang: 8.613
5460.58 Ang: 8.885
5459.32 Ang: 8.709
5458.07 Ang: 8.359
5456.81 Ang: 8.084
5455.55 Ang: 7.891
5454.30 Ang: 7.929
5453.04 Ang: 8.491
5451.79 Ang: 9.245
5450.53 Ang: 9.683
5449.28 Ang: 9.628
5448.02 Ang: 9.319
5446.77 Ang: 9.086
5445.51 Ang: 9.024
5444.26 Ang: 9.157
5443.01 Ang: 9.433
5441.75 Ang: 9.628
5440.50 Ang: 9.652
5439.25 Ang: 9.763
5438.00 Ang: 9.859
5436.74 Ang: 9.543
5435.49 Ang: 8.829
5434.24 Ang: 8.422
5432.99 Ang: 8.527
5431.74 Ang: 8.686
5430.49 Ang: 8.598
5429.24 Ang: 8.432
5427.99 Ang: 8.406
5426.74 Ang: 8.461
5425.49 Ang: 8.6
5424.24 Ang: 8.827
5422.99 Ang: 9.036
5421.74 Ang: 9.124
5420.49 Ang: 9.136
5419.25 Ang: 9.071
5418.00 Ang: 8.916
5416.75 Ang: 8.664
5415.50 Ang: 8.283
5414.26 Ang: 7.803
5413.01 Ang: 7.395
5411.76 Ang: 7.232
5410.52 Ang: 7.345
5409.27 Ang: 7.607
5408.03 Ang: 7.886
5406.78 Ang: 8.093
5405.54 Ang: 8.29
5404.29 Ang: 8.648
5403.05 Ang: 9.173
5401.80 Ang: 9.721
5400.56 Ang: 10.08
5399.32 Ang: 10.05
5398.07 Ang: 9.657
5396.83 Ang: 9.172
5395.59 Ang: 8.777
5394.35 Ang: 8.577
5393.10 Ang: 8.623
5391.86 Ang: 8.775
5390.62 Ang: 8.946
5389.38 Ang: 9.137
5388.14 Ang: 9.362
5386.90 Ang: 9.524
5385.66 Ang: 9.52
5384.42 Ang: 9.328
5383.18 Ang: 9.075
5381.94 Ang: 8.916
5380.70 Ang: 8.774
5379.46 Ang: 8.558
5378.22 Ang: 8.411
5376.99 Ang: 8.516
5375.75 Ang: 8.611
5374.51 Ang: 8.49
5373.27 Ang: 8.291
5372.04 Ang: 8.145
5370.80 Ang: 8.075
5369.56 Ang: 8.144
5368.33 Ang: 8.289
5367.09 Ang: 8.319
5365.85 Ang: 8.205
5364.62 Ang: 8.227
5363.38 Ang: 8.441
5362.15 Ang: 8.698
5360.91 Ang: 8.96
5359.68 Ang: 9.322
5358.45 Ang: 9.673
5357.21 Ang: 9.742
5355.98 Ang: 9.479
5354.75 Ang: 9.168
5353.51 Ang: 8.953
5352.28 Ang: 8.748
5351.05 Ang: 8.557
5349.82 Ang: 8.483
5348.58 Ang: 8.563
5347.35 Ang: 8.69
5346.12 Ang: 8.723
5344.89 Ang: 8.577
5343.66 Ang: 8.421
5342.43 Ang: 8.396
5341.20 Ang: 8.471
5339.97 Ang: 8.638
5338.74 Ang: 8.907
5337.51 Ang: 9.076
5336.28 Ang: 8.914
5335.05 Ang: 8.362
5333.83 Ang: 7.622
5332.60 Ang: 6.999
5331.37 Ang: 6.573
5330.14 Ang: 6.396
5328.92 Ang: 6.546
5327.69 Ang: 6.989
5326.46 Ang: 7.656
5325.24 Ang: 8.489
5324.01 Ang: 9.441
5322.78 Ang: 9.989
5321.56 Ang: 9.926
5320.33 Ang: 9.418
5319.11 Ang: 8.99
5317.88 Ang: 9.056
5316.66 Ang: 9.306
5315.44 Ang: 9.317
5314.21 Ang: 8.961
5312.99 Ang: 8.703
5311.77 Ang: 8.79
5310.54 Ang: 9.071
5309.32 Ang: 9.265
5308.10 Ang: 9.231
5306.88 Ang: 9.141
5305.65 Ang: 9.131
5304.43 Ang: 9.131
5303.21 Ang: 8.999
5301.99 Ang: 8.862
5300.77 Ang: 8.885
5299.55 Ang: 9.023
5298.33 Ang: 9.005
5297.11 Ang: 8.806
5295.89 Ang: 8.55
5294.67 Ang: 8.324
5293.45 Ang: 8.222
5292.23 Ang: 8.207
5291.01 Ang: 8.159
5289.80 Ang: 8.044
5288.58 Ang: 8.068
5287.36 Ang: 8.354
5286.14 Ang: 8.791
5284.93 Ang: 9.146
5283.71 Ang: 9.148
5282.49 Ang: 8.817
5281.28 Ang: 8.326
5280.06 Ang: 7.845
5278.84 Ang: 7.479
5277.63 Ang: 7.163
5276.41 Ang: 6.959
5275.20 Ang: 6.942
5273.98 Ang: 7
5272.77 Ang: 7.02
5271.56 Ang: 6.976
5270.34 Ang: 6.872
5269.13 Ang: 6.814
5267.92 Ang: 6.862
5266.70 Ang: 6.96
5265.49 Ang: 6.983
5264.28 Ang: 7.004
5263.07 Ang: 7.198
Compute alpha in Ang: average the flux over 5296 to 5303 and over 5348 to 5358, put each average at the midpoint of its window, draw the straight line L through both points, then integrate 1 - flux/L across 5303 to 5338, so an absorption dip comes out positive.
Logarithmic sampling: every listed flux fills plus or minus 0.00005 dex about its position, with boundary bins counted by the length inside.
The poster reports 1.3 Ang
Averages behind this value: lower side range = 8.9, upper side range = 8.97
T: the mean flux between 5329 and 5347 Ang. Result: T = 8.11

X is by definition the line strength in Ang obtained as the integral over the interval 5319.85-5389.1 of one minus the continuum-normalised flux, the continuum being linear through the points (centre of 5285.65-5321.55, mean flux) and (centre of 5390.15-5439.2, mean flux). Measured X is 1.5 Ang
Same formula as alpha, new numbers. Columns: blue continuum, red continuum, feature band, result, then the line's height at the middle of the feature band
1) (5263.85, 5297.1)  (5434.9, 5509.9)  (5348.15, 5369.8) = -1.5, 8.22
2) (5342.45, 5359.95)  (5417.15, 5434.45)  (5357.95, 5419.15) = 1.1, 8.82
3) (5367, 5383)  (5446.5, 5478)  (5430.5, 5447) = -1.0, 8.66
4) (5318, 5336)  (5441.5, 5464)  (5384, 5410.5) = -1.4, 8.52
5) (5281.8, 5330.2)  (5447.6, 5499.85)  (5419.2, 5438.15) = 0.0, 8.8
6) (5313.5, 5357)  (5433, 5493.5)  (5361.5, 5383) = 0.5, 8.64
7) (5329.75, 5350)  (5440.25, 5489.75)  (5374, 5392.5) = -1.2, 8.41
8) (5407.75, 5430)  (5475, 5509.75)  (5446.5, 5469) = -0.3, 8.57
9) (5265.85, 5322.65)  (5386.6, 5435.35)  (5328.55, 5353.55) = 0.9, 8.52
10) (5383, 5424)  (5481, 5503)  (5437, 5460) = -0.5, 8.87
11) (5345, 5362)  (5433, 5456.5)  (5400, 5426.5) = 1.6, 9.07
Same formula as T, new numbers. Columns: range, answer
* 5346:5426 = 8.73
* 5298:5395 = 8.7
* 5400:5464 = 8.73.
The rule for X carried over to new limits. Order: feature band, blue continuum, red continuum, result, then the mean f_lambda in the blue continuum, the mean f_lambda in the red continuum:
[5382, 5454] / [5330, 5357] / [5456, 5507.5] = -2.2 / 8.45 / 8.78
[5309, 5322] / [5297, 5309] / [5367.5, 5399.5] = -0.2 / 9.04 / 8.82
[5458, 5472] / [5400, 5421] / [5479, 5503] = 0.0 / 8.42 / 8.96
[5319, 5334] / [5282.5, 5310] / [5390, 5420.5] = 1.1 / 8.75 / 8.63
